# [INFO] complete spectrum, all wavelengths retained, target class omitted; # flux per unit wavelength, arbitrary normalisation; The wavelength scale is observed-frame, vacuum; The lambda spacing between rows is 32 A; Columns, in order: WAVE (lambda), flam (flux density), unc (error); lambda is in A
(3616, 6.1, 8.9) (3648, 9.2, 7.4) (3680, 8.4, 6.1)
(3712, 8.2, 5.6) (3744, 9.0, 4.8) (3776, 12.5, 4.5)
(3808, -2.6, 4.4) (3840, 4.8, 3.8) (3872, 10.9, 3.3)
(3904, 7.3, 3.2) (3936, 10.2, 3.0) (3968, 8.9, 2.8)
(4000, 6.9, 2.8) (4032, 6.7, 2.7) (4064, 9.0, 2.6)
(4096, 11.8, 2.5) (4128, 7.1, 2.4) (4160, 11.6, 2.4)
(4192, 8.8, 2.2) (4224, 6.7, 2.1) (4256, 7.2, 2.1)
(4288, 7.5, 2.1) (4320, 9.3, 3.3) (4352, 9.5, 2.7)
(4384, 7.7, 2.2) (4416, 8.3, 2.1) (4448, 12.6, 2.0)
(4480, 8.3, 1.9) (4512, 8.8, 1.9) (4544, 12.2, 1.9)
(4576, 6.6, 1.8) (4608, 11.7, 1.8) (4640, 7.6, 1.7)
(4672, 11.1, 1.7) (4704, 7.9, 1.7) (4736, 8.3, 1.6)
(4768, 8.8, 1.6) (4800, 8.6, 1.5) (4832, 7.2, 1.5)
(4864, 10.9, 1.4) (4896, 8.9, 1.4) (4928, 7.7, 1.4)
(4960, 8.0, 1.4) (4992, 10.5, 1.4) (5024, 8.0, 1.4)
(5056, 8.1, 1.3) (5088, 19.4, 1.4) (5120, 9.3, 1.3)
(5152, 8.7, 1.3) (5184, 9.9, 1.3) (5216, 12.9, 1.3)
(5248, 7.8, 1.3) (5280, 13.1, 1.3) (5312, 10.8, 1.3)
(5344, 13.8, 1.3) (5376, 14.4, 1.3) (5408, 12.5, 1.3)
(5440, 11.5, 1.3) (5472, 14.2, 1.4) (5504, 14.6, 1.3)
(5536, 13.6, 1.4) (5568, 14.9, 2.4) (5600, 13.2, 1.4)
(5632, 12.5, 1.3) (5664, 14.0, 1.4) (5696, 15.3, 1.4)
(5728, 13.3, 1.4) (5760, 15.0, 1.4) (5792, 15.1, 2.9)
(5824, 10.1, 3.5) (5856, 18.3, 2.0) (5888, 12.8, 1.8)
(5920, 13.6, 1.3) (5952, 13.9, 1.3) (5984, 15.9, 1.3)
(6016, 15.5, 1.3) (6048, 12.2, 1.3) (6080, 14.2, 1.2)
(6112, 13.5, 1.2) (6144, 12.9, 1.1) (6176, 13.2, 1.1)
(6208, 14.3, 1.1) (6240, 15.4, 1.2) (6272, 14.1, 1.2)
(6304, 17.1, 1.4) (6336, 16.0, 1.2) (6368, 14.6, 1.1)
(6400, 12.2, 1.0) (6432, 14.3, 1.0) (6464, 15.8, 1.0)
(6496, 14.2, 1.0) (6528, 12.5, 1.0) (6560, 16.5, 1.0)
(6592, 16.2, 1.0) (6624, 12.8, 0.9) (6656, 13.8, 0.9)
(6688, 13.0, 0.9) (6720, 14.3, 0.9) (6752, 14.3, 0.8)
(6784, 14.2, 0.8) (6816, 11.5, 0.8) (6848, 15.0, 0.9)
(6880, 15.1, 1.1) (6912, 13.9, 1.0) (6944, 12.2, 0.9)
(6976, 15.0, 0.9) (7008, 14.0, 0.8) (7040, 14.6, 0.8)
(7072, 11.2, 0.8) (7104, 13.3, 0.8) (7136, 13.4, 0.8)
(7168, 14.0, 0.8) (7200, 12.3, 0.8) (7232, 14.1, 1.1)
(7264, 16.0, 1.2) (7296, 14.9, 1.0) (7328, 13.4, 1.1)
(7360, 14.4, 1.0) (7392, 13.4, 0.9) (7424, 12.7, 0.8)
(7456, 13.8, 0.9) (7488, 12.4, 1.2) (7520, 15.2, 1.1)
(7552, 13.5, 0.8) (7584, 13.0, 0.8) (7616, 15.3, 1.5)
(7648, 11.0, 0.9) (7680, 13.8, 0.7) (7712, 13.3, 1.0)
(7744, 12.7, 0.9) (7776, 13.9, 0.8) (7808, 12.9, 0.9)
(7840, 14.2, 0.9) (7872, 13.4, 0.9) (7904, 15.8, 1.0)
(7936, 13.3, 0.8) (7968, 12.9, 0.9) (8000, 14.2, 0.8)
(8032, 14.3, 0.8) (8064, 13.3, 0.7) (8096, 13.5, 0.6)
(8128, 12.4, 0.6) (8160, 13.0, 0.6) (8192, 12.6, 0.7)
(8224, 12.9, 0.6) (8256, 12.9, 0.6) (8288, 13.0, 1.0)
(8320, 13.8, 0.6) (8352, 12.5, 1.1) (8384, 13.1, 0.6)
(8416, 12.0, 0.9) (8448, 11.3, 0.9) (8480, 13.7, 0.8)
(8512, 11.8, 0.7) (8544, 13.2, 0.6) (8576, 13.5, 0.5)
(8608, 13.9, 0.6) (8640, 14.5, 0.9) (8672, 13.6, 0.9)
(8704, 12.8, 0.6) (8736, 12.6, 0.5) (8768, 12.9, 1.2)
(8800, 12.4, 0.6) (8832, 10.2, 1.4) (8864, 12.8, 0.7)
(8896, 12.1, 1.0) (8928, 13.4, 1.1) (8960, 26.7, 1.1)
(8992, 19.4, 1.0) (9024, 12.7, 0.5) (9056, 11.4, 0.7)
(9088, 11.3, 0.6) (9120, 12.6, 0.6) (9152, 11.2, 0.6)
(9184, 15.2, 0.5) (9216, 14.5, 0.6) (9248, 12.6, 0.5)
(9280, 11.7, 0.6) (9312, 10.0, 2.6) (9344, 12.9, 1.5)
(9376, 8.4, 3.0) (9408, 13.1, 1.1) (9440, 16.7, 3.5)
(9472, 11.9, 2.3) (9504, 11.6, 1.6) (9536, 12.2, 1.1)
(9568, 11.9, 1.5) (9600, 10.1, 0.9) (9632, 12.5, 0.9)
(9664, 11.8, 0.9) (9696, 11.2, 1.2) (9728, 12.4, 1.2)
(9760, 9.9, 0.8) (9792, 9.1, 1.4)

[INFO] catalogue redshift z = 0.367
